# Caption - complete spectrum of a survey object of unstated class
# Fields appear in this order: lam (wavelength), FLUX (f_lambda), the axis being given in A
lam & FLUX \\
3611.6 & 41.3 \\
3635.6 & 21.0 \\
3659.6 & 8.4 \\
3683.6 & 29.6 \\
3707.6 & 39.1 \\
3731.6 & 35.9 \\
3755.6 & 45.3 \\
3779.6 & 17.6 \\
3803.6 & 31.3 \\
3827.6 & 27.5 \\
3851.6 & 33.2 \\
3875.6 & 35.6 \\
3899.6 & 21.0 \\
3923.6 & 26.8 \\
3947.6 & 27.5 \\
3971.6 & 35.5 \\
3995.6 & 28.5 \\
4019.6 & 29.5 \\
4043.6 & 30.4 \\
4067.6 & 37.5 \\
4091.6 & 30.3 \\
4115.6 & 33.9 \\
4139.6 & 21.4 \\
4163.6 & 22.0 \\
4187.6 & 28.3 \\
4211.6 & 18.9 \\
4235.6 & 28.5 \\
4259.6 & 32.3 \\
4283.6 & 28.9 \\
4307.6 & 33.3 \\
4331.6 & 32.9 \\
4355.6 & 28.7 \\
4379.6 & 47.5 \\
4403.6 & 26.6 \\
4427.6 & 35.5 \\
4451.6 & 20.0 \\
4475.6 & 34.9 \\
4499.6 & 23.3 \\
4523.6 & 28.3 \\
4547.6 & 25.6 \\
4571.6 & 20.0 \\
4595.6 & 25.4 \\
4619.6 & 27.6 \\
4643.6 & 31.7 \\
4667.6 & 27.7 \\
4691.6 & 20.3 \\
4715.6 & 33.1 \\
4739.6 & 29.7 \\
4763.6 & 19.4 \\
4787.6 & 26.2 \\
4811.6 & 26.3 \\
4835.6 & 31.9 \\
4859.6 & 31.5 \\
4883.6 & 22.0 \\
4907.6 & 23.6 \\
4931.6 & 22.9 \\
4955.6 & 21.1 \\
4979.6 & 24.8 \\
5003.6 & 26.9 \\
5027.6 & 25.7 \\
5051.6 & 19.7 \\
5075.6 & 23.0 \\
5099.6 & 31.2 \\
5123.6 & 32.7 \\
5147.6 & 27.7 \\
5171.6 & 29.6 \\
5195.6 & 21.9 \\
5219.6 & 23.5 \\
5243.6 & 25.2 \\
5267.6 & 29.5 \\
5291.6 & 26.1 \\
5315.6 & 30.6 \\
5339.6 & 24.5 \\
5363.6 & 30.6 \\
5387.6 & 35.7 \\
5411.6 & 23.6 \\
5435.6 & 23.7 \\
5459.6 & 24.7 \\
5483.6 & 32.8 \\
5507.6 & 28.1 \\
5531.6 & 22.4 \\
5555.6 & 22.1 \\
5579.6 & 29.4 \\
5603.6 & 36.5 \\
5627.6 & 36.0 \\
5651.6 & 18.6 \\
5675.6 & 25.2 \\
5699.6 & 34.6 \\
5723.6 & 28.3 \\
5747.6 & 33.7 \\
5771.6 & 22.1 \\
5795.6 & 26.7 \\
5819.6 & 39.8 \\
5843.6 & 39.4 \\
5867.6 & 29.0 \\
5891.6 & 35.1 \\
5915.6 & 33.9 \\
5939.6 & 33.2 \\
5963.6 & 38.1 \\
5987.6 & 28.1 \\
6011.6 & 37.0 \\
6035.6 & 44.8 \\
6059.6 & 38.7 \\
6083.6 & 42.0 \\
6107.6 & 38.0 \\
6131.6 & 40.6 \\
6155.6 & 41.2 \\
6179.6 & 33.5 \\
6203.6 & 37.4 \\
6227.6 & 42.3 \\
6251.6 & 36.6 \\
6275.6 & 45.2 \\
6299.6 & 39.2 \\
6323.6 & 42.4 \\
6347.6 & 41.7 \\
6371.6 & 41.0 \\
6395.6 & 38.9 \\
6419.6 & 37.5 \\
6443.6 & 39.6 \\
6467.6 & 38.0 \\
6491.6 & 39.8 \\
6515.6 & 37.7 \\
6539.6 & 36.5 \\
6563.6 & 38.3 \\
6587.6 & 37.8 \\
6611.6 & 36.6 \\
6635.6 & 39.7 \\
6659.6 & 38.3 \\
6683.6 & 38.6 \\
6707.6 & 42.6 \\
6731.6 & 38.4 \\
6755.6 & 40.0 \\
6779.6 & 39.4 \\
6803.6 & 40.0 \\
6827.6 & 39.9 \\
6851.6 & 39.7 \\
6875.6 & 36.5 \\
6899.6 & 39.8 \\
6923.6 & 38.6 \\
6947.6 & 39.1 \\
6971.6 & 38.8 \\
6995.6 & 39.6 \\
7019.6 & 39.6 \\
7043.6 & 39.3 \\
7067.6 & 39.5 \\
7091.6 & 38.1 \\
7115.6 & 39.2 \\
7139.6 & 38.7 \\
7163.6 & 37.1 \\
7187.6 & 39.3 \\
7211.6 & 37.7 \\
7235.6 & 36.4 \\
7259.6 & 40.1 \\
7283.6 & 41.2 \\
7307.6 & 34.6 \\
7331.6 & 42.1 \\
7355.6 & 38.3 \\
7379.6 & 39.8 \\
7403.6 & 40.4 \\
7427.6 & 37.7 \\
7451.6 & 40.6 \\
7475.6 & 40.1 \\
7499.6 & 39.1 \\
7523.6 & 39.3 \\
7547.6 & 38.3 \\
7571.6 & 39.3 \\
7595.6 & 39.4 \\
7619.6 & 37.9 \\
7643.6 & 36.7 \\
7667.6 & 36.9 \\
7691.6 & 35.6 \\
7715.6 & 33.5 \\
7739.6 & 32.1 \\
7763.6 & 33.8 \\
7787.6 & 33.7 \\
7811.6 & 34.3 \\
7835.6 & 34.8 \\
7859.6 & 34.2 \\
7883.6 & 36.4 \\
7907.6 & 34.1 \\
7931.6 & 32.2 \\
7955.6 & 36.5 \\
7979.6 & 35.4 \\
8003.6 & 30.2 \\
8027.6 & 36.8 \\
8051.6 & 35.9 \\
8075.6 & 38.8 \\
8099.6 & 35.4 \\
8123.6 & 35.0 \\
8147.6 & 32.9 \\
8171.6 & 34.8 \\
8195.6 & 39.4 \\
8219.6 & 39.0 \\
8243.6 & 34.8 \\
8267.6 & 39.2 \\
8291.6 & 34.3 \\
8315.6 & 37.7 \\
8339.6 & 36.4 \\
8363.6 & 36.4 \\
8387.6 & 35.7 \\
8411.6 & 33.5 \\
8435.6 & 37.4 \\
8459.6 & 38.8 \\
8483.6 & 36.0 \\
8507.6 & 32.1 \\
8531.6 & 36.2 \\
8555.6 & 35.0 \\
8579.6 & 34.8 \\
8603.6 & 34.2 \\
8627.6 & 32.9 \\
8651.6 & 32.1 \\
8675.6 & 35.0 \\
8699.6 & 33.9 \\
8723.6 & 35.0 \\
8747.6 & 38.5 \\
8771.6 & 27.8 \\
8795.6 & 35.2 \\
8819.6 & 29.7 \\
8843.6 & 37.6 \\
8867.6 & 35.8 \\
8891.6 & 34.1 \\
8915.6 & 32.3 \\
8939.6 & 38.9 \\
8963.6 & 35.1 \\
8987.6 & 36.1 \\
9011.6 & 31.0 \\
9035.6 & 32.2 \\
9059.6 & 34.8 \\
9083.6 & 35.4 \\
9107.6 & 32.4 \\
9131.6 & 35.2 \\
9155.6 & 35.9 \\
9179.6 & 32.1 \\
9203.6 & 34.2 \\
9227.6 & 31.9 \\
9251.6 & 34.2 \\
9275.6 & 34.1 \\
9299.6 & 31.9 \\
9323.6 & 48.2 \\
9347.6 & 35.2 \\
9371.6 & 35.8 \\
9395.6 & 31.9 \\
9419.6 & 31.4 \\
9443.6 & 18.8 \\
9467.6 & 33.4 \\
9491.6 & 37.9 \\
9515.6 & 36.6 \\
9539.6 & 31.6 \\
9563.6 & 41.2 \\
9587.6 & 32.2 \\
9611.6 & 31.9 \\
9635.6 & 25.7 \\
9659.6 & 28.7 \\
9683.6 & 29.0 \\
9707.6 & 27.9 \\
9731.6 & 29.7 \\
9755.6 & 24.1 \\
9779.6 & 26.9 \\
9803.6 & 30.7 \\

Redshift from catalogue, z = 0.51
